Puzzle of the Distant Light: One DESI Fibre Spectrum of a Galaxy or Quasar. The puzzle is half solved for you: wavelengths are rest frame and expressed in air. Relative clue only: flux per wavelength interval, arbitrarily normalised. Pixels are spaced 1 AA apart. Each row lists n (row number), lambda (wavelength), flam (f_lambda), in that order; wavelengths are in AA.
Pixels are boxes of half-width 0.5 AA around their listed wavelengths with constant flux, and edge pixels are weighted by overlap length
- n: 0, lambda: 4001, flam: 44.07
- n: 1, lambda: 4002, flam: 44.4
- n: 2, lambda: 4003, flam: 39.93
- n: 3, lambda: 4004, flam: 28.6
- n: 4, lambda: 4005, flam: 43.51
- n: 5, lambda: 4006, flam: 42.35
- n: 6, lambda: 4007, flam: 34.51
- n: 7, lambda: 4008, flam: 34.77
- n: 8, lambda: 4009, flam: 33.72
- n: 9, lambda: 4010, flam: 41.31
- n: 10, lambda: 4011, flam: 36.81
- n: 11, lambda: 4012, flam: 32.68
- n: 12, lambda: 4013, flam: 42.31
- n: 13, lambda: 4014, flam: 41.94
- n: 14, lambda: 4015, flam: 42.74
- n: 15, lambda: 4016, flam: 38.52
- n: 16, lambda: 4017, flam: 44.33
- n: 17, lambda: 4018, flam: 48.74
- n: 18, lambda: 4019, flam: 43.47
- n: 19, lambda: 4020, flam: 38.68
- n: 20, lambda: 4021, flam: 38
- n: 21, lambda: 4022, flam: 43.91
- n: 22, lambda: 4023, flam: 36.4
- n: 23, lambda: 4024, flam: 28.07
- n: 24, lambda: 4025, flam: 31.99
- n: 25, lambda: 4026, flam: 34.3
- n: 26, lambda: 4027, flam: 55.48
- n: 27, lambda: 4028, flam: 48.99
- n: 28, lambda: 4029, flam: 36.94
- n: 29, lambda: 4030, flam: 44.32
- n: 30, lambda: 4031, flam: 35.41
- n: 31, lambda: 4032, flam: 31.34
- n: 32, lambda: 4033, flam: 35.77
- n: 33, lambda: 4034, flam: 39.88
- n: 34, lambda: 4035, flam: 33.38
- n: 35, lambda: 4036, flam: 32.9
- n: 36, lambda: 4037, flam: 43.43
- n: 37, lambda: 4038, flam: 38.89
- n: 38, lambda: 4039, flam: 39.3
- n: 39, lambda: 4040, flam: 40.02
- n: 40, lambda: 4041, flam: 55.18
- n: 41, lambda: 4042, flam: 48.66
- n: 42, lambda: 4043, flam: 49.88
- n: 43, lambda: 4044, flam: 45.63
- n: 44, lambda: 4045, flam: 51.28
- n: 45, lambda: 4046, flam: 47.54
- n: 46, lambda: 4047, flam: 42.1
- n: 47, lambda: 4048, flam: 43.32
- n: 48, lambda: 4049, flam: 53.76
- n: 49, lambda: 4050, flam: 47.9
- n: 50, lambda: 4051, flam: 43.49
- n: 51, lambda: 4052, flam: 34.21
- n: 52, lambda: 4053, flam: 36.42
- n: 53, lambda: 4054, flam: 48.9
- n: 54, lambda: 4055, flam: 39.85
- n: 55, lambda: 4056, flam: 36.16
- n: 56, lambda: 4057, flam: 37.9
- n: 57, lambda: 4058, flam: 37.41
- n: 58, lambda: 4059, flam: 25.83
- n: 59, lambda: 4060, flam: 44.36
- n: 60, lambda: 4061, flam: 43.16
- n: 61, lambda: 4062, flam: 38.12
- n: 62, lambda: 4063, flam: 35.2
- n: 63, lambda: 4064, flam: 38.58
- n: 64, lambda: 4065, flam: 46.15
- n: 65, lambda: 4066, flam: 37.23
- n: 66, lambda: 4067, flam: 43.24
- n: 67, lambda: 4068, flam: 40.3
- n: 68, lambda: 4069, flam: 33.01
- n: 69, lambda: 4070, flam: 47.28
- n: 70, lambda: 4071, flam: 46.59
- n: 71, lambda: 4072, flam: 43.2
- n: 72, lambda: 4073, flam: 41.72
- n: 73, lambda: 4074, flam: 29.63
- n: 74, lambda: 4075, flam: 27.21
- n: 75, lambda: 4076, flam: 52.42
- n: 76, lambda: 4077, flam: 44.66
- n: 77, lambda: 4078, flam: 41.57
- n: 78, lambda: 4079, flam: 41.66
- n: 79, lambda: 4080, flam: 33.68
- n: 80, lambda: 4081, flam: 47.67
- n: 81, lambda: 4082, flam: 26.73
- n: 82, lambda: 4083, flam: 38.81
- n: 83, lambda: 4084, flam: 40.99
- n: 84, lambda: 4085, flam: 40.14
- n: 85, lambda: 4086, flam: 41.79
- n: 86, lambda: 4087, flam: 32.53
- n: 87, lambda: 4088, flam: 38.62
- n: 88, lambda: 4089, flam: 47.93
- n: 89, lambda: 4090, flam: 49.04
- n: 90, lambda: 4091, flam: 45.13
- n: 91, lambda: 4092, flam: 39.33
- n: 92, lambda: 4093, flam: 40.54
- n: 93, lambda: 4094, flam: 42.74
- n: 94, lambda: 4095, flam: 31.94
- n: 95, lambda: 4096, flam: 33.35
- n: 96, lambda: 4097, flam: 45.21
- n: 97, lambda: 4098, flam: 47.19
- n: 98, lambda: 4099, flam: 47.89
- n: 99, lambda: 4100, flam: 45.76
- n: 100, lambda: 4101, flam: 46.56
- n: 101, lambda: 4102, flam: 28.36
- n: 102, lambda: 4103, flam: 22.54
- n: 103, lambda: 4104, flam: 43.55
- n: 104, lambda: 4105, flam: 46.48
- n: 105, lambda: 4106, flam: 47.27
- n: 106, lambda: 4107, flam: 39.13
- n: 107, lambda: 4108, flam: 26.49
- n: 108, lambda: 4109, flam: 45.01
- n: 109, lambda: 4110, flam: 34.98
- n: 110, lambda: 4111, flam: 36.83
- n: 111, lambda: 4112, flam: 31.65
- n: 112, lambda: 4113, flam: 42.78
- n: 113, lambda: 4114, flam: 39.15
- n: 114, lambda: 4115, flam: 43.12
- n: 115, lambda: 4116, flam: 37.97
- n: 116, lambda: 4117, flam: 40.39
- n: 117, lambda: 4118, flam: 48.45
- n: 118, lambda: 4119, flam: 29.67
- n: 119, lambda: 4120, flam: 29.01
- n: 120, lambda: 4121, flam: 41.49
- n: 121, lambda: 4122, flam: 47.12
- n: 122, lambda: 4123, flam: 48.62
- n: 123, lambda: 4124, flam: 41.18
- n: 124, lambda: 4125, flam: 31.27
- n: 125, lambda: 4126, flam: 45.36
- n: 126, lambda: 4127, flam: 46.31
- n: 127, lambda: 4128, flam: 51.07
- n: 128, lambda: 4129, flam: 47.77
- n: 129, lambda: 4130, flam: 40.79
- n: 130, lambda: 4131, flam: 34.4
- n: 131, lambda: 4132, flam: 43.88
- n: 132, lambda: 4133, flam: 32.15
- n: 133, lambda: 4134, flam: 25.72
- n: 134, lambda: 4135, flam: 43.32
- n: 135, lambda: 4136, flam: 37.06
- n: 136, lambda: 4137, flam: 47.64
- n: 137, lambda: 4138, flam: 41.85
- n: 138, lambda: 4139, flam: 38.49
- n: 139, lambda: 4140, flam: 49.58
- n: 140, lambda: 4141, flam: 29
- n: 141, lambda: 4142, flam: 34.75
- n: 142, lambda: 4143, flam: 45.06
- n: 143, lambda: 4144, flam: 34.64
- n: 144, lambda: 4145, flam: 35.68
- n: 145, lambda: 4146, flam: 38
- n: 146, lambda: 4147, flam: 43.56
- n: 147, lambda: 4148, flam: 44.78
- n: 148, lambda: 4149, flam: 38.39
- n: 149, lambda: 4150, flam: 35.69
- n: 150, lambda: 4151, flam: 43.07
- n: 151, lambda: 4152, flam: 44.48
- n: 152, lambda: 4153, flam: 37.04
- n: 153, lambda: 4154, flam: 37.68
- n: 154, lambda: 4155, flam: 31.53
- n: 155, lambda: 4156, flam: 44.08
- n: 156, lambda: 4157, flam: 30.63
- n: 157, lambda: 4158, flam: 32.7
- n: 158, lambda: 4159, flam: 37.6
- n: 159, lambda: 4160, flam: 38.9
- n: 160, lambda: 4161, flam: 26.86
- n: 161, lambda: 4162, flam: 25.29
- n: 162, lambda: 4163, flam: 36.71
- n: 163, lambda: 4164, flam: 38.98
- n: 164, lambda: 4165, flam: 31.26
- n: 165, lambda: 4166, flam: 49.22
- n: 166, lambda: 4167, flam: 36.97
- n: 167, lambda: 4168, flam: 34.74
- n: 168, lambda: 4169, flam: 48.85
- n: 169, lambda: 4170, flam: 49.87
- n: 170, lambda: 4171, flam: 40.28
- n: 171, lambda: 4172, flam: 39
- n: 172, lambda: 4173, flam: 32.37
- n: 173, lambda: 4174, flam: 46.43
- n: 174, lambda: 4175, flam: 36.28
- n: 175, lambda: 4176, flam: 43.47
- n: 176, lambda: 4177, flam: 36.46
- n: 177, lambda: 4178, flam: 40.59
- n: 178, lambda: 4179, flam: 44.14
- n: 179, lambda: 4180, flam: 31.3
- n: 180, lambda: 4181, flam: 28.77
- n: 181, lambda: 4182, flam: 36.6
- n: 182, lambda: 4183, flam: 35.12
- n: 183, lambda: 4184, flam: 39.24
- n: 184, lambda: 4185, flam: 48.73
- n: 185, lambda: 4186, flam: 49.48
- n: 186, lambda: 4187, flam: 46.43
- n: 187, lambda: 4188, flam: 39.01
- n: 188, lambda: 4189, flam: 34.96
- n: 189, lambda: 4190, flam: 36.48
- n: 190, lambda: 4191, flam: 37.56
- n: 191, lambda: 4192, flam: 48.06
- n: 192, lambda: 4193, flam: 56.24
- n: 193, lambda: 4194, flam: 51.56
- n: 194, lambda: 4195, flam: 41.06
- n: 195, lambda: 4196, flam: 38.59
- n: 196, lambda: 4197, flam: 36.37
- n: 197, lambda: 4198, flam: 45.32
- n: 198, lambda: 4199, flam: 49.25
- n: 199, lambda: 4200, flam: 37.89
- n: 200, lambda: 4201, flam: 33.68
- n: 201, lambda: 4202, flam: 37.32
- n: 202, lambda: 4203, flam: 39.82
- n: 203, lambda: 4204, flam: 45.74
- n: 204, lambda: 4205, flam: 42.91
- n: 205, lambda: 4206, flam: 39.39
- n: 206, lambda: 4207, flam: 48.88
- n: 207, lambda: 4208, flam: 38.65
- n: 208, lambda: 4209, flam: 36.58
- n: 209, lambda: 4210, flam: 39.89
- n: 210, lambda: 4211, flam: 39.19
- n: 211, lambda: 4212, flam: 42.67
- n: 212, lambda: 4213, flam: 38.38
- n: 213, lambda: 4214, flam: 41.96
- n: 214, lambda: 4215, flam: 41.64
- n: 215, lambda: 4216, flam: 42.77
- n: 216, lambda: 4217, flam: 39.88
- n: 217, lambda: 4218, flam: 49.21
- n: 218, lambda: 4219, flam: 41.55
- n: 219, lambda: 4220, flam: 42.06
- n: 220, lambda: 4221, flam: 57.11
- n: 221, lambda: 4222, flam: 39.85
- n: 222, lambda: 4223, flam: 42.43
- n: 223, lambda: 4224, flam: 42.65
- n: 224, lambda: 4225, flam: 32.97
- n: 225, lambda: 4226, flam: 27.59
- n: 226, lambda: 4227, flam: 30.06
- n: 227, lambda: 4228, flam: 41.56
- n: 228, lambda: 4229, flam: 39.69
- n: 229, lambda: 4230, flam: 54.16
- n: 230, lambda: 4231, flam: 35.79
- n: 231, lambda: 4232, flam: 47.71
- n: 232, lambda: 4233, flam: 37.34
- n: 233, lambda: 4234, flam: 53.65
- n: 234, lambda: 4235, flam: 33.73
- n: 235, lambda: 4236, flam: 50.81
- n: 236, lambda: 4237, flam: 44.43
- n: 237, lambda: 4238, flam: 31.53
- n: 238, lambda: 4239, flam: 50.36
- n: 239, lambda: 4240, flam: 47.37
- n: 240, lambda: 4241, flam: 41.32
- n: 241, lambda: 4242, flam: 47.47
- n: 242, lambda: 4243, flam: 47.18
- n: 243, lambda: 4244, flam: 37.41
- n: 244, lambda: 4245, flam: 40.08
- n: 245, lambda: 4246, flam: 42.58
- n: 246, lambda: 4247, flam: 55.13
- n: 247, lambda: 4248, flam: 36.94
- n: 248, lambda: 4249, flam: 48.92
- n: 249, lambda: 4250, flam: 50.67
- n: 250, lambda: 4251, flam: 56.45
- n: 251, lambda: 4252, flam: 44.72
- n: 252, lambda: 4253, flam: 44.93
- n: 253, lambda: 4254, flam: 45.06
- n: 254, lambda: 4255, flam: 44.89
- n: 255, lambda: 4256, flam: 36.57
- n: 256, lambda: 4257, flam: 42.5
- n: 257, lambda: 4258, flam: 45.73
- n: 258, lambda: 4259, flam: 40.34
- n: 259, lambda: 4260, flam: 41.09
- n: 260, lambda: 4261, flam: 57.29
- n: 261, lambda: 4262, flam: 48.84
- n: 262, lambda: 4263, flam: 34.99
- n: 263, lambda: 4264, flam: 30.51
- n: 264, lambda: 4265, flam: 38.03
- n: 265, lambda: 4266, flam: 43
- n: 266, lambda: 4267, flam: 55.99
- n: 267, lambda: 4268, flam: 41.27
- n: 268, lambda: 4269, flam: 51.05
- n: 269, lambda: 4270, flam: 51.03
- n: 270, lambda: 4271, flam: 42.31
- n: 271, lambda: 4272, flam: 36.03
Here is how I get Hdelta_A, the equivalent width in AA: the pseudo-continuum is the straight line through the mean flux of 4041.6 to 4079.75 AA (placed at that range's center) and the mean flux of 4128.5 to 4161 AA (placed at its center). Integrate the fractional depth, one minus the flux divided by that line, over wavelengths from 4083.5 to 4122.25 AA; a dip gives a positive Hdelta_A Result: 0.2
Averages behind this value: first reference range 41.7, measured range 39.9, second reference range 38.6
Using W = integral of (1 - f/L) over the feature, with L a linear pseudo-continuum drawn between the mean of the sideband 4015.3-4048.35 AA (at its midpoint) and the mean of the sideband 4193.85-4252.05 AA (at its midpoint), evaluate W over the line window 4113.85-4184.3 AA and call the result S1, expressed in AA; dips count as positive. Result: 5.1 AA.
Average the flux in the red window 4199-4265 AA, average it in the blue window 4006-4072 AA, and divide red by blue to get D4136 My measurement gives 1.0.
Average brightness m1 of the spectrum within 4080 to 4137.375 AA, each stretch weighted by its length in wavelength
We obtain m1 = 40.1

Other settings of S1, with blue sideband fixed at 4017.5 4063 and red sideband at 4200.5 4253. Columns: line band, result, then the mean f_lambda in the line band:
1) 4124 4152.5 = 1.2 AA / 40.2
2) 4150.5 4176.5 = 2.4 AA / 38.2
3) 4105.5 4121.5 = 1.3 AA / 38.3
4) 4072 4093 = 0.6 AA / 40.1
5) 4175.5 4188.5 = 0.7 AA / 39.9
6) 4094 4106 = 0.4 AA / 40.3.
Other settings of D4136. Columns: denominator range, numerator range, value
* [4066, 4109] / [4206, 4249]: 1.05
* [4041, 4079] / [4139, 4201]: 0.94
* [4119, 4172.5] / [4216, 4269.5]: 1.11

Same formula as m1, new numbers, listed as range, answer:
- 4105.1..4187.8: 39.3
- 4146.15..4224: 40.4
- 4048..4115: 40.1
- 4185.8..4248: 42.2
